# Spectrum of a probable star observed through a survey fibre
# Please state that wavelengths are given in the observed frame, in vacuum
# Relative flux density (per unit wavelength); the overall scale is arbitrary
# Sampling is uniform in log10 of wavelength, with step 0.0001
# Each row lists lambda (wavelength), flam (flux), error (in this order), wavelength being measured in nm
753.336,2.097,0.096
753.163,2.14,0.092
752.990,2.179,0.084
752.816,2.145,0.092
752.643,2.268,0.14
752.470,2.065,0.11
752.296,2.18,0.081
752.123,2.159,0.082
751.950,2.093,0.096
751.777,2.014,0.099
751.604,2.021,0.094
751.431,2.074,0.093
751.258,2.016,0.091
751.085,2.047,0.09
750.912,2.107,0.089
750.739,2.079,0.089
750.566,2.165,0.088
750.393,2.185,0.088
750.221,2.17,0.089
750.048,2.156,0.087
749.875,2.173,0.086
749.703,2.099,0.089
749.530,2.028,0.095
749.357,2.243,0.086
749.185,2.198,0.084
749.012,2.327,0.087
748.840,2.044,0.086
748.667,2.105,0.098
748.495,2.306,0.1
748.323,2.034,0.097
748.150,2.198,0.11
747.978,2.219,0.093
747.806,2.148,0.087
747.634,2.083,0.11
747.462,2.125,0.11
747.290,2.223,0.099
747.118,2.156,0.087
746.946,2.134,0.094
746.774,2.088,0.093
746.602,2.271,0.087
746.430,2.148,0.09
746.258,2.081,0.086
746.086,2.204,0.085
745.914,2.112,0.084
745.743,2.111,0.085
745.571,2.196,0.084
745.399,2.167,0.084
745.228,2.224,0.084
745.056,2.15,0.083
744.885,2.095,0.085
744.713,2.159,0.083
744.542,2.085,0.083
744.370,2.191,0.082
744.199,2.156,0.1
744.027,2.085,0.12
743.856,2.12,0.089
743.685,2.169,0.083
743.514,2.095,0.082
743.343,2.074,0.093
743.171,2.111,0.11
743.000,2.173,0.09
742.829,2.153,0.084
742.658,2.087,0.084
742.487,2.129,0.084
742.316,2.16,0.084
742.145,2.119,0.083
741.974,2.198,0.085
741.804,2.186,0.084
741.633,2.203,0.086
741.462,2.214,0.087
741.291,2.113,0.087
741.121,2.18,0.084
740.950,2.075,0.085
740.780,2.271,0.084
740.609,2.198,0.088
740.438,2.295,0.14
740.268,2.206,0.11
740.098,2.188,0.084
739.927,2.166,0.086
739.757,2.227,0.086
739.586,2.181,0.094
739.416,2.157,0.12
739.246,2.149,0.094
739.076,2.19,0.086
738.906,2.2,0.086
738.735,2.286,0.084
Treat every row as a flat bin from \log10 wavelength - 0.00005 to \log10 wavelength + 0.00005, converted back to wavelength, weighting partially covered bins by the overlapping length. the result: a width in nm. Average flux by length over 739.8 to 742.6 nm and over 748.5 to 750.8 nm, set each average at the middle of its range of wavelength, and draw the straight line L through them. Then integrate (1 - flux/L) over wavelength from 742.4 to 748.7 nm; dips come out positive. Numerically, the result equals 0.07 nm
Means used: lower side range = 2.18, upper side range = 2.16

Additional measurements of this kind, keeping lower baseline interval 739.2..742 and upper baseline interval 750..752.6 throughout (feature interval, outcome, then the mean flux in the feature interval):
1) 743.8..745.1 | 0.02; 2.13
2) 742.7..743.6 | 0.02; 2.12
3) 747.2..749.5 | -0.05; 2.17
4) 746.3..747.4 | -0.01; 2.17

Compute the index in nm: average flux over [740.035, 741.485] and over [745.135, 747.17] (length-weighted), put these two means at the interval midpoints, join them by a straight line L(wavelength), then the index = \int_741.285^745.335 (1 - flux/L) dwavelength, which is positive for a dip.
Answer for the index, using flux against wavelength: 0.06 nm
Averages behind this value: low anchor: 2.19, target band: 2.14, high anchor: 2.16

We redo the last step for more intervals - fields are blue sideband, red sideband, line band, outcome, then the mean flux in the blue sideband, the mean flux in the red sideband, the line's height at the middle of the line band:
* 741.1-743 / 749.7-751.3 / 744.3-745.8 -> 0.00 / 2.16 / 2.12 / 2.15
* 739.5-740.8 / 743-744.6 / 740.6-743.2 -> 0.01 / 2.21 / 2.12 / 2.17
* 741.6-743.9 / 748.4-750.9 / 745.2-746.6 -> -0.01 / 2.14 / 2.16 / 2.15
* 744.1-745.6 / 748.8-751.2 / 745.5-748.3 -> 0.00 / 2.16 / 2.14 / 2.15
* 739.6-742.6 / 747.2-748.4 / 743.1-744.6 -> 0.03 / 2.18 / 2.15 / 2.17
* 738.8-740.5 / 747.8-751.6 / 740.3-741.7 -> 0.00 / 2.2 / 2.14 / 2.19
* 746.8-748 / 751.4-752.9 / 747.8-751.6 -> -0.01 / 2.15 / 2.12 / 2.13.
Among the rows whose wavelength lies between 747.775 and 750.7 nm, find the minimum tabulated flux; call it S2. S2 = 2.028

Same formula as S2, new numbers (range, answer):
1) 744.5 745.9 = 2.085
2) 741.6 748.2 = 2.074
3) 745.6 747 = 2.081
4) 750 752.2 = 2.014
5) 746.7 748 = 2.083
